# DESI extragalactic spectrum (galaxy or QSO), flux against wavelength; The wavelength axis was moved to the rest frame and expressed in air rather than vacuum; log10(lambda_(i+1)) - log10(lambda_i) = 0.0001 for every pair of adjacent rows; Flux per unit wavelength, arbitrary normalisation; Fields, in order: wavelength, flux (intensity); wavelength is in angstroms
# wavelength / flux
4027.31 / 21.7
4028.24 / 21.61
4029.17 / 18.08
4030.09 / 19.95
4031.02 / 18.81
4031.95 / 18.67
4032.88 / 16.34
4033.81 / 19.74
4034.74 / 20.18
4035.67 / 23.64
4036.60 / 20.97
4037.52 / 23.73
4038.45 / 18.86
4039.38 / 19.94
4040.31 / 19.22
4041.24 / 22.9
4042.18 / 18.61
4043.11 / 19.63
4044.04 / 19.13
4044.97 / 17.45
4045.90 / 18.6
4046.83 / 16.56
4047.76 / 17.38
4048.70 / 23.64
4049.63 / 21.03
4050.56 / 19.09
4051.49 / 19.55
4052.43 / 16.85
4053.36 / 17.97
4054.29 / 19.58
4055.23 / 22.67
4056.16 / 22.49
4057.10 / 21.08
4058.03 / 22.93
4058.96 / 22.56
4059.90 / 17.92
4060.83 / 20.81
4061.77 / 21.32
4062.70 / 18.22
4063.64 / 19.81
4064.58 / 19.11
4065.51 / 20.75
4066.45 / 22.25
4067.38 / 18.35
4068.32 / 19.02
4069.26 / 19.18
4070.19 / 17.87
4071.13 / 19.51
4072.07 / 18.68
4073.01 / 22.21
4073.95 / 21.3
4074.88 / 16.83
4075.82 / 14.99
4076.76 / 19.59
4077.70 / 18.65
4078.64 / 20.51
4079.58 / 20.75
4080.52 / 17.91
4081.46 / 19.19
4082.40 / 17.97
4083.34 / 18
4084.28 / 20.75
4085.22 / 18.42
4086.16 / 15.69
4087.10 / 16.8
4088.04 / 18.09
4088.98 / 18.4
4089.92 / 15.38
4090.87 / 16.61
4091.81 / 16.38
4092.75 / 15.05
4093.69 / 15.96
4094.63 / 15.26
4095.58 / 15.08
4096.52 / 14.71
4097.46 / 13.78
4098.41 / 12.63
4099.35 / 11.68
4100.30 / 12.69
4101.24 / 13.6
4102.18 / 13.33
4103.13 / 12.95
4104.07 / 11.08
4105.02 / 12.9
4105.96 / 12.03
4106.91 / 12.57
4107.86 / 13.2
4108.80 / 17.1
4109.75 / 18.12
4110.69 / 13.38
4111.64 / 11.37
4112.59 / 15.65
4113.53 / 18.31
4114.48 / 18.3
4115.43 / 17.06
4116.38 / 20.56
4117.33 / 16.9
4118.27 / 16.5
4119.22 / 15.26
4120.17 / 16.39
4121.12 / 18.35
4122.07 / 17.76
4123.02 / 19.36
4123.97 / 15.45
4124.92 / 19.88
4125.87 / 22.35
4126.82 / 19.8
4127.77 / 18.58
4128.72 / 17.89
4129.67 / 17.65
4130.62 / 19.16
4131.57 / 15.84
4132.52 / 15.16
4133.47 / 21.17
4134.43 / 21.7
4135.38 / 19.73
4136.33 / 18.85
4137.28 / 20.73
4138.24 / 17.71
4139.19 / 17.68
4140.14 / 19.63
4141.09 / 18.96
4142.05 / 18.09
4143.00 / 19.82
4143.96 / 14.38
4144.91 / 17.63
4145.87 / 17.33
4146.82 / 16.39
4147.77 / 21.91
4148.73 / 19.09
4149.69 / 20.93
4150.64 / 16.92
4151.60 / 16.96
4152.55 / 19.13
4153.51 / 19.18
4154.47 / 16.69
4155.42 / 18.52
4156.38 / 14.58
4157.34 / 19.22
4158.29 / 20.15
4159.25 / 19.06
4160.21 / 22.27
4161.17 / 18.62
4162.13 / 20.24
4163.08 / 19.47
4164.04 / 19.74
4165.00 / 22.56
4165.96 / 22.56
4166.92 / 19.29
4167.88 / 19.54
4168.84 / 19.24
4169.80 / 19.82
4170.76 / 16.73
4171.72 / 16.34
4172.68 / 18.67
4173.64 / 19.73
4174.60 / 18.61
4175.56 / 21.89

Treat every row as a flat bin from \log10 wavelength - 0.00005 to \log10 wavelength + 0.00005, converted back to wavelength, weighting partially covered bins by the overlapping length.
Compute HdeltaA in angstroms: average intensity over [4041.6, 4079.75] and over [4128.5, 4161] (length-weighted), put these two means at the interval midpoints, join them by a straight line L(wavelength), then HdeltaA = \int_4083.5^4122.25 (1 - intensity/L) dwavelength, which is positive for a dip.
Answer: 7.2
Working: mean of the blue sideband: 19.6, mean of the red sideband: 18.5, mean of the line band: 15.5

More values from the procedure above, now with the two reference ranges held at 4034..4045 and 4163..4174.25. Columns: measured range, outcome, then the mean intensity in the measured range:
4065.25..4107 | 6.88 angstroms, 16.8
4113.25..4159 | 3.21 angstroms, 18.3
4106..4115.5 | 2.21 angstroms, 15.3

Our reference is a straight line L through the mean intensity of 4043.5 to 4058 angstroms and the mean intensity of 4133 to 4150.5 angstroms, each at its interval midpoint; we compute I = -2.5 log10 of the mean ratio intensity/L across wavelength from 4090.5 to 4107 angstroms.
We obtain 0.36 mag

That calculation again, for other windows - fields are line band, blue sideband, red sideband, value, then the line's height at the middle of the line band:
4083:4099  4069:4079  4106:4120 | 0.09 mag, 17.7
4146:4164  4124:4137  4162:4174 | 0.03 mag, 19.3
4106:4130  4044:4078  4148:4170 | 0.14 mag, 19.4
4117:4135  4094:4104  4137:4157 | -0.13 mag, 16.1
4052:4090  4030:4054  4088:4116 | -0.13 mag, 17.2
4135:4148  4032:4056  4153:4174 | 0.05 mag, 19.3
